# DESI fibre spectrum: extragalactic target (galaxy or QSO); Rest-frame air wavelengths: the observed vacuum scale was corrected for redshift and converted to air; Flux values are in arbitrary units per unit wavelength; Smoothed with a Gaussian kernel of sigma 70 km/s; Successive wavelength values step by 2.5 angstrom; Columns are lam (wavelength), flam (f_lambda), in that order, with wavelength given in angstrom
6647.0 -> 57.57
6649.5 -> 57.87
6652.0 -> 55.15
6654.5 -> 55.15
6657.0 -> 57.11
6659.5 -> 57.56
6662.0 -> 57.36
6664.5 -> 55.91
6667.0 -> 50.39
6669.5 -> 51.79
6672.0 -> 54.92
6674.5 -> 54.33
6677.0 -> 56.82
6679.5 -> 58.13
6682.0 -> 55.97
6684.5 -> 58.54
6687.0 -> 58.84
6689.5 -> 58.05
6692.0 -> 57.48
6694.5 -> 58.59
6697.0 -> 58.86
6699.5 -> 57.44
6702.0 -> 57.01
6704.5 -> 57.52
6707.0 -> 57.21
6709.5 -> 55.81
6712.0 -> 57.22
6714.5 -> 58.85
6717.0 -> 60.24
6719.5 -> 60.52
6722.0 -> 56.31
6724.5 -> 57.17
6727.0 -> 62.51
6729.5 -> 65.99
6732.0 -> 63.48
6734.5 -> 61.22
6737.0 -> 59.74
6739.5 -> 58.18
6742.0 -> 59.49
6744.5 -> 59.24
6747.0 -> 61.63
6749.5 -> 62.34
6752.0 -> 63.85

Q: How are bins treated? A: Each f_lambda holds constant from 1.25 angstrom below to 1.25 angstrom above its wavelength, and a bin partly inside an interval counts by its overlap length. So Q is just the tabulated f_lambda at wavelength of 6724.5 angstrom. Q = 57.17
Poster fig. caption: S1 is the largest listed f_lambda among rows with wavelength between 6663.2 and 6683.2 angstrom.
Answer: 58.13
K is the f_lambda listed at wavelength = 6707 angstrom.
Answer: 57.21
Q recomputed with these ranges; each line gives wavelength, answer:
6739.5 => 58.18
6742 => 59.49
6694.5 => 58.59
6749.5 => 62.34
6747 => 61.63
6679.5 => 58.13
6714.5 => 58.85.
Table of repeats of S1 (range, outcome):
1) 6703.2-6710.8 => 57.52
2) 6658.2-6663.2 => 57.56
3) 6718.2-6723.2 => 60.52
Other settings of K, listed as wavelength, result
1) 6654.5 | 55.15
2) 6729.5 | 65.99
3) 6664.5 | 55.91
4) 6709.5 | 55.81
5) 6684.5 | 58.54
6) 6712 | 57.22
